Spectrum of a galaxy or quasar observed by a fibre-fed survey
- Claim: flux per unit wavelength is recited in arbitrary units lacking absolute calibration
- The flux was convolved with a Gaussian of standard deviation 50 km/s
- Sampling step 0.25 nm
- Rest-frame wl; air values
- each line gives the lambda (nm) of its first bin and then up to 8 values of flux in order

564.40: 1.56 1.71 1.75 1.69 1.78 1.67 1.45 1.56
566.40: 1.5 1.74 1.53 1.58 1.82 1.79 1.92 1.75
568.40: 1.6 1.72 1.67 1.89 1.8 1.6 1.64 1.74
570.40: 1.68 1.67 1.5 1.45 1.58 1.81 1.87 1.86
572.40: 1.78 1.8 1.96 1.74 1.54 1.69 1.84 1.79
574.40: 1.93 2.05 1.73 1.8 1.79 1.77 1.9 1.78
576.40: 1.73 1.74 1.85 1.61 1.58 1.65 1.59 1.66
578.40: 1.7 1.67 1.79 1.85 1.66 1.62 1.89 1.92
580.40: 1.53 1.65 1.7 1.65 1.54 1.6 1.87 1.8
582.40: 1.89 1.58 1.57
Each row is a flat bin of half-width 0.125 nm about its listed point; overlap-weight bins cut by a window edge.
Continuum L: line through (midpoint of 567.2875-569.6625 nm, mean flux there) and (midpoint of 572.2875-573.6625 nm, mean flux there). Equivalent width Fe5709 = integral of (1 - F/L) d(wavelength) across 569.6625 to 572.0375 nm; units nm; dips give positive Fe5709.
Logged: 0.14 nm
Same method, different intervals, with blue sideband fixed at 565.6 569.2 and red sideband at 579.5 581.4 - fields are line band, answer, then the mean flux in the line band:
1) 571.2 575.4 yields -0.27 nm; 1.79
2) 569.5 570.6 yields 0.01 nm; 1.67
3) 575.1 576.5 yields -0.09 nm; 1.8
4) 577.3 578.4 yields 0.04 nm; 1.63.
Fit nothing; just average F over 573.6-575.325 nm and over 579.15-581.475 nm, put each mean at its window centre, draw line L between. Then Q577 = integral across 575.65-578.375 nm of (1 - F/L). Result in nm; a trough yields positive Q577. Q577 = 0.100 nm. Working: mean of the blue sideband 1.84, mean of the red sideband 1.7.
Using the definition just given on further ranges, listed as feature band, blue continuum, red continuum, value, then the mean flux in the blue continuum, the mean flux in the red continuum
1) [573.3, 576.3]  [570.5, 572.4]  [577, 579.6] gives -0.218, 1.68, 1.68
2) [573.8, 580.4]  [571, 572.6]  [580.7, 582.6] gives -0.160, 1.73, 1.71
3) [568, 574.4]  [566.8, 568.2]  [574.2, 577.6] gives 0.122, 1.73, 1.79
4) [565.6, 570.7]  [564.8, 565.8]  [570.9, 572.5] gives 0.086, 1.71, 1.71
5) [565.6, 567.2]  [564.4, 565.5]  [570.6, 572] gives 0.118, 1.71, 1.64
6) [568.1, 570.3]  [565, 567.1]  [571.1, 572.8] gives -0.029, 1.62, 1.75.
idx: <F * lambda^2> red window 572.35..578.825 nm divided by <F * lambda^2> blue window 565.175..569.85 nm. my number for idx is 1.1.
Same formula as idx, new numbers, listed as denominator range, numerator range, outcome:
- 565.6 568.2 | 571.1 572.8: 1.07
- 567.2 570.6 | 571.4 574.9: 1.06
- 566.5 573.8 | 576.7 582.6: 1.03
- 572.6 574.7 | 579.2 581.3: 0.97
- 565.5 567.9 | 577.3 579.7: 1.06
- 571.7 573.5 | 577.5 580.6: 0.97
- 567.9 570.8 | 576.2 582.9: 1.03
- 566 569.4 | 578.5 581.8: 1.04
